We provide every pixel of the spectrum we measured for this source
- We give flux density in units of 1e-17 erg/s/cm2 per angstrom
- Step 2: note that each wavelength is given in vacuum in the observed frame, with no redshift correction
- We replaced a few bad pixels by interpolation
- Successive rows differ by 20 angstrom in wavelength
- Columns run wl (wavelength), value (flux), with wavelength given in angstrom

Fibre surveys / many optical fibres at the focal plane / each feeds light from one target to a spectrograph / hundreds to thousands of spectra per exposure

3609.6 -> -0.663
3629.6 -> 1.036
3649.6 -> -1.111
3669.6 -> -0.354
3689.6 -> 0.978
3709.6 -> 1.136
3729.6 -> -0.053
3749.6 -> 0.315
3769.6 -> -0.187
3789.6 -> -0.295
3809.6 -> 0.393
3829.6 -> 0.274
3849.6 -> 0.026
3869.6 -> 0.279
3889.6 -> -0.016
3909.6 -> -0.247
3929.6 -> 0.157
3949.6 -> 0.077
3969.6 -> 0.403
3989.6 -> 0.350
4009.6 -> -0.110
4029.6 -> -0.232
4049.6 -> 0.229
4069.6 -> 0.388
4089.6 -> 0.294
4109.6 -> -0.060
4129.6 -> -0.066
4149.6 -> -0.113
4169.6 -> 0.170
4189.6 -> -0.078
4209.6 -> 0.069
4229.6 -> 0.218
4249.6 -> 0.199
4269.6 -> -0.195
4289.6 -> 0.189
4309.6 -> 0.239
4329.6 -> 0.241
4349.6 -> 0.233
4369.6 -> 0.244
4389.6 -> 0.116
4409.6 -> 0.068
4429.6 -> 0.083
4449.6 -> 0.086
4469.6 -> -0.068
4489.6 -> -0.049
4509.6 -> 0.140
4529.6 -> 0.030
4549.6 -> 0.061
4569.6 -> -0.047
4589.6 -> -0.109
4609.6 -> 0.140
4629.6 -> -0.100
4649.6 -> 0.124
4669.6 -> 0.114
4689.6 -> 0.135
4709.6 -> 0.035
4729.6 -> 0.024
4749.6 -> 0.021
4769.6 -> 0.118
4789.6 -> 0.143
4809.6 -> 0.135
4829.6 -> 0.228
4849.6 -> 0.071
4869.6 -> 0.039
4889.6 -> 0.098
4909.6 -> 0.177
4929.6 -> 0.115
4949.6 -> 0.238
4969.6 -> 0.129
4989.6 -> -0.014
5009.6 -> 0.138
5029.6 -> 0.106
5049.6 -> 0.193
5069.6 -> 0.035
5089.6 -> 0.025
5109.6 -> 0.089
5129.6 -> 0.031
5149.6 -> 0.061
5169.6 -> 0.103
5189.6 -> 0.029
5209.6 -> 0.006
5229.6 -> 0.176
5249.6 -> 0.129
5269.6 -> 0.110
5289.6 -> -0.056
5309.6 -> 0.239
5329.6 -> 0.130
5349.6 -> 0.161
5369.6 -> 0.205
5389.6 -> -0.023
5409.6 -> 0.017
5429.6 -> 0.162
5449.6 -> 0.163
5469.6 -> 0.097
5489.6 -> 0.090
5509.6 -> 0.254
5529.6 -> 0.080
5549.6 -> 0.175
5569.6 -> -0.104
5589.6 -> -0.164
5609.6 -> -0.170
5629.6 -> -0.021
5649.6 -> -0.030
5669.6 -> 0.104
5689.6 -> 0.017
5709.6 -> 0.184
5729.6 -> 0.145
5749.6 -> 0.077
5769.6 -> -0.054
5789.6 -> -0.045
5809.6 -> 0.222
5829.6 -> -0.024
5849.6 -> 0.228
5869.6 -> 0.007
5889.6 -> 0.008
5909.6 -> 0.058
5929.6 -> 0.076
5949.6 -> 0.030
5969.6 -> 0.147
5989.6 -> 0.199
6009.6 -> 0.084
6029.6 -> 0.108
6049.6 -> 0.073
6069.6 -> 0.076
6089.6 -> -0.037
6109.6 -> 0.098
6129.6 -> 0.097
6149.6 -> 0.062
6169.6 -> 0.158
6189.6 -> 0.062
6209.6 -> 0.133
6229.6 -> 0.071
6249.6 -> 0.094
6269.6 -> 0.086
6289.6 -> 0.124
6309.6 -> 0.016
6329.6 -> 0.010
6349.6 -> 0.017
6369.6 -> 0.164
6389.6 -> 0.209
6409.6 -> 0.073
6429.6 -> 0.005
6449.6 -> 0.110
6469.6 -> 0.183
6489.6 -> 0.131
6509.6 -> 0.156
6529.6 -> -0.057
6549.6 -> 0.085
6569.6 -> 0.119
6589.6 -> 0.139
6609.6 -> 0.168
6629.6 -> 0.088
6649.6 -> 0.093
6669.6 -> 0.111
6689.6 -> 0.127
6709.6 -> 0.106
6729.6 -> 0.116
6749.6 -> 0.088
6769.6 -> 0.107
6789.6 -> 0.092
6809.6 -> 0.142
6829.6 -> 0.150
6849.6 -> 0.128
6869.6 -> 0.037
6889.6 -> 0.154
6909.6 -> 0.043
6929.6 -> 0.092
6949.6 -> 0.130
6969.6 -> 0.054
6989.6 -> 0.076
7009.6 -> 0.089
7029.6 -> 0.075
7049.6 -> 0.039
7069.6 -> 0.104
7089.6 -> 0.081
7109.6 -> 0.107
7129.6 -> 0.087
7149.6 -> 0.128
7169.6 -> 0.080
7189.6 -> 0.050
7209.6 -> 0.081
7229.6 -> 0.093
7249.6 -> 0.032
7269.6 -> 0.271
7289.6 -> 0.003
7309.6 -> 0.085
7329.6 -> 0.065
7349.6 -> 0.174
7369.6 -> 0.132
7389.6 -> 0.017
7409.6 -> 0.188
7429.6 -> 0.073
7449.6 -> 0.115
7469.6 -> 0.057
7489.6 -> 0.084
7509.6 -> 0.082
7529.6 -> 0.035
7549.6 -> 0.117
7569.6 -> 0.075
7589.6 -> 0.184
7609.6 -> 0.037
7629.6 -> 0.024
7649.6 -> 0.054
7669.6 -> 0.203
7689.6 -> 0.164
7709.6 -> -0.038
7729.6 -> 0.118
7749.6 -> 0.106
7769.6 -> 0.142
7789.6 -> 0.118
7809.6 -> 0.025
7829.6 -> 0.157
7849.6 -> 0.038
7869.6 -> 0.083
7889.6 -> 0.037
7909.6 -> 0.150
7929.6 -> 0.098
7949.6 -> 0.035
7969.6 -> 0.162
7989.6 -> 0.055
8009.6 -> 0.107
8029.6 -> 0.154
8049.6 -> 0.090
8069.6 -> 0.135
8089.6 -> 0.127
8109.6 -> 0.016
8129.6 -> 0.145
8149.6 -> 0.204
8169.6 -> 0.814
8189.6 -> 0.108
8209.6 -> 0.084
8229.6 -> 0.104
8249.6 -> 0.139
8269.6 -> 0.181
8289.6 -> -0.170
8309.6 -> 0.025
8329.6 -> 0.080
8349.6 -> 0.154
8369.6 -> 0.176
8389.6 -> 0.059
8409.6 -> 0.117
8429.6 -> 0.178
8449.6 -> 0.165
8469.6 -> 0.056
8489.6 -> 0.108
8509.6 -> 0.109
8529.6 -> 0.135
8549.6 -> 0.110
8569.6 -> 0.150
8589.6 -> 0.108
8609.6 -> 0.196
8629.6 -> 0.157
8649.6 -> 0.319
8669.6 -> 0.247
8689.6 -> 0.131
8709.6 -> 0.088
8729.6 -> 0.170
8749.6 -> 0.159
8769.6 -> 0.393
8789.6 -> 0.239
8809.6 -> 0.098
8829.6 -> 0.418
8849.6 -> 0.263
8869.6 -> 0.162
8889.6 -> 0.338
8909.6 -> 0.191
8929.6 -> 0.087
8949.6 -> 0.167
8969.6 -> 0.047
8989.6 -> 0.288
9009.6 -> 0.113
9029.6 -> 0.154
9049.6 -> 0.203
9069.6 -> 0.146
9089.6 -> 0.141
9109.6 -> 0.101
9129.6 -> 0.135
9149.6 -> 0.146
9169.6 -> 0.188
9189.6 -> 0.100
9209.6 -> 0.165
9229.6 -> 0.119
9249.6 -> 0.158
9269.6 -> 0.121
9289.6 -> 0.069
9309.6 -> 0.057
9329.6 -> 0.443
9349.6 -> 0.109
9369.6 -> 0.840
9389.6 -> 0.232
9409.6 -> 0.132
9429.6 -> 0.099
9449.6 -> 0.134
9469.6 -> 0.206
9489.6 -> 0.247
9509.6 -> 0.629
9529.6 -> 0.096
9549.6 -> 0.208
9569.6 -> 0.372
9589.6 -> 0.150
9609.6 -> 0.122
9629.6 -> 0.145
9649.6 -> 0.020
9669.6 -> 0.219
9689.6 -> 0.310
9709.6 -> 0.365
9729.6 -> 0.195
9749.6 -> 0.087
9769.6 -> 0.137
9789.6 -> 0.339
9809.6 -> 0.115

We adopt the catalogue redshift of 1.19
